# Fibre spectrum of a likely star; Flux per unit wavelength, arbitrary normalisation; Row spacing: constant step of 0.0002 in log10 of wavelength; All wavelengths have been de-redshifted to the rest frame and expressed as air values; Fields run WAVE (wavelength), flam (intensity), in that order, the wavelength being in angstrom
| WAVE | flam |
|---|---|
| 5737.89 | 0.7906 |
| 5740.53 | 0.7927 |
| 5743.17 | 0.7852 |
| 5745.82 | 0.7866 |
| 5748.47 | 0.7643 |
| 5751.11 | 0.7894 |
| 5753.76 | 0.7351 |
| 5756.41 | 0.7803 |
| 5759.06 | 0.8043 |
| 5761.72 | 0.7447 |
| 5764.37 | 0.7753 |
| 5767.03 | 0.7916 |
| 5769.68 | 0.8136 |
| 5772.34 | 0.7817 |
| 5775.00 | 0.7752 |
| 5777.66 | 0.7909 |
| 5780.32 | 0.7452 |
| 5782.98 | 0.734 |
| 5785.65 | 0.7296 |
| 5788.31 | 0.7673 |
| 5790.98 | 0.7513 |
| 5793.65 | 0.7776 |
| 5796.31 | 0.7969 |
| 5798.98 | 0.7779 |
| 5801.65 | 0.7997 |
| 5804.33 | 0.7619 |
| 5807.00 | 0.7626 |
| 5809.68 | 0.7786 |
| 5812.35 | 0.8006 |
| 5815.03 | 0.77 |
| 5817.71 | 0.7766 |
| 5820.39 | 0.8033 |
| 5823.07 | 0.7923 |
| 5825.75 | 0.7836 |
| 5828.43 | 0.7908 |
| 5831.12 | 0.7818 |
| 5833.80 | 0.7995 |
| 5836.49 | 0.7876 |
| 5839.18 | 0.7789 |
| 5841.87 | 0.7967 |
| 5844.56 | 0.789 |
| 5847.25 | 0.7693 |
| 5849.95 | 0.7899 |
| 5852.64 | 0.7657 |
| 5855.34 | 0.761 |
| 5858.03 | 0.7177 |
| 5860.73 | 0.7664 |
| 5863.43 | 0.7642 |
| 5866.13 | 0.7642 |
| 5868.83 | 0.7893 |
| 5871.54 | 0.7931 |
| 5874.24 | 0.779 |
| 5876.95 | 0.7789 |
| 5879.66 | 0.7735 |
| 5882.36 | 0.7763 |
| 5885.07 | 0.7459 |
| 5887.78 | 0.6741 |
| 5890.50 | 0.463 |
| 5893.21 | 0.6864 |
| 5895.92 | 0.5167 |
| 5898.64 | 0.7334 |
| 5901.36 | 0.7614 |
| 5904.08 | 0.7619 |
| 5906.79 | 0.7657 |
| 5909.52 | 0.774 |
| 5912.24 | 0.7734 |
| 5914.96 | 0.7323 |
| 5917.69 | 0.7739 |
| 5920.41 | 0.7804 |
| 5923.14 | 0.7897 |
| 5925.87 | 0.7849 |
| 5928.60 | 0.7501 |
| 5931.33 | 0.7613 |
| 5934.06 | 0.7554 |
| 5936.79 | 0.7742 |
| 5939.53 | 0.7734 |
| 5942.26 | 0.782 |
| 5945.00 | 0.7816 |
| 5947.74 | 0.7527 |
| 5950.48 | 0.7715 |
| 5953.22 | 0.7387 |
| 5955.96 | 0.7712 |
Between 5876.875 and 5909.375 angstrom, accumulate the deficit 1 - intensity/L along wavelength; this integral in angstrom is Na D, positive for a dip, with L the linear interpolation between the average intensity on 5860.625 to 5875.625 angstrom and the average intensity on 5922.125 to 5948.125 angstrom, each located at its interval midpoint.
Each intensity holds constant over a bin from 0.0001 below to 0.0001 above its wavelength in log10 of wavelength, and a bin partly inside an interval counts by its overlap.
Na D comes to 3.0 angstrom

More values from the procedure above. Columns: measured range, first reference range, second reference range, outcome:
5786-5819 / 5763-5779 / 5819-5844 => 0.6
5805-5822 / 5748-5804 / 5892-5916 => -0.5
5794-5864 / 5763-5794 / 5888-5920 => -3.4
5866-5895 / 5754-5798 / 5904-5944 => 1.7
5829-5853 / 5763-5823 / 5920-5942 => -0.3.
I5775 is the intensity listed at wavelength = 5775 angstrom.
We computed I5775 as 0.7752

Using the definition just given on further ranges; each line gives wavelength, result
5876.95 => 0.7789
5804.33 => 0.7619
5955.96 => 0.7712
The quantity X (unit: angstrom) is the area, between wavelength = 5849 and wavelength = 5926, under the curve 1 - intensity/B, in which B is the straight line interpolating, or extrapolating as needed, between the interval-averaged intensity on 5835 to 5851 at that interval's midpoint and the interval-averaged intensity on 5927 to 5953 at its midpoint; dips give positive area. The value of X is 3.4 angstrom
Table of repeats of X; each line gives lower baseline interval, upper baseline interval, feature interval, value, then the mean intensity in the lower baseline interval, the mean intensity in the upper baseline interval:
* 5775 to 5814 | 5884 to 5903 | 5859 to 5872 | -1.62 angstrom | 0.77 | 0.654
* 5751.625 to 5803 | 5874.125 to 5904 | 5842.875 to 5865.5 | -1.40 angstrom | 0.772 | 0.698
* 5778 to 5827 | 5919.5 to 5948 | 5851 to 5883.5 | 0.14 angstrom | 0.773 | 0.772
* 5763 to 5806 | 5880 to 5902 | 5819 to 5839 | -1.64 angstrom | 0.773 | 0.671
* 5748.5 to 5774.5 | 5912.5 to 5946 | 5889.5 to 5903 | 2.31 angstrom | 0.779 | 0.77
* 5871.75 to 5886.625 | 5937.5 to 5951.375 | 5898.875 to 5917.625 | 0.27 angstrom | 0.771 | 0.772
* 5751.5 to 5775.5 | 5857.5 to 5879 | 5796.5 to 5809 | -0.03 angstrom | 0.778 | 0.771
